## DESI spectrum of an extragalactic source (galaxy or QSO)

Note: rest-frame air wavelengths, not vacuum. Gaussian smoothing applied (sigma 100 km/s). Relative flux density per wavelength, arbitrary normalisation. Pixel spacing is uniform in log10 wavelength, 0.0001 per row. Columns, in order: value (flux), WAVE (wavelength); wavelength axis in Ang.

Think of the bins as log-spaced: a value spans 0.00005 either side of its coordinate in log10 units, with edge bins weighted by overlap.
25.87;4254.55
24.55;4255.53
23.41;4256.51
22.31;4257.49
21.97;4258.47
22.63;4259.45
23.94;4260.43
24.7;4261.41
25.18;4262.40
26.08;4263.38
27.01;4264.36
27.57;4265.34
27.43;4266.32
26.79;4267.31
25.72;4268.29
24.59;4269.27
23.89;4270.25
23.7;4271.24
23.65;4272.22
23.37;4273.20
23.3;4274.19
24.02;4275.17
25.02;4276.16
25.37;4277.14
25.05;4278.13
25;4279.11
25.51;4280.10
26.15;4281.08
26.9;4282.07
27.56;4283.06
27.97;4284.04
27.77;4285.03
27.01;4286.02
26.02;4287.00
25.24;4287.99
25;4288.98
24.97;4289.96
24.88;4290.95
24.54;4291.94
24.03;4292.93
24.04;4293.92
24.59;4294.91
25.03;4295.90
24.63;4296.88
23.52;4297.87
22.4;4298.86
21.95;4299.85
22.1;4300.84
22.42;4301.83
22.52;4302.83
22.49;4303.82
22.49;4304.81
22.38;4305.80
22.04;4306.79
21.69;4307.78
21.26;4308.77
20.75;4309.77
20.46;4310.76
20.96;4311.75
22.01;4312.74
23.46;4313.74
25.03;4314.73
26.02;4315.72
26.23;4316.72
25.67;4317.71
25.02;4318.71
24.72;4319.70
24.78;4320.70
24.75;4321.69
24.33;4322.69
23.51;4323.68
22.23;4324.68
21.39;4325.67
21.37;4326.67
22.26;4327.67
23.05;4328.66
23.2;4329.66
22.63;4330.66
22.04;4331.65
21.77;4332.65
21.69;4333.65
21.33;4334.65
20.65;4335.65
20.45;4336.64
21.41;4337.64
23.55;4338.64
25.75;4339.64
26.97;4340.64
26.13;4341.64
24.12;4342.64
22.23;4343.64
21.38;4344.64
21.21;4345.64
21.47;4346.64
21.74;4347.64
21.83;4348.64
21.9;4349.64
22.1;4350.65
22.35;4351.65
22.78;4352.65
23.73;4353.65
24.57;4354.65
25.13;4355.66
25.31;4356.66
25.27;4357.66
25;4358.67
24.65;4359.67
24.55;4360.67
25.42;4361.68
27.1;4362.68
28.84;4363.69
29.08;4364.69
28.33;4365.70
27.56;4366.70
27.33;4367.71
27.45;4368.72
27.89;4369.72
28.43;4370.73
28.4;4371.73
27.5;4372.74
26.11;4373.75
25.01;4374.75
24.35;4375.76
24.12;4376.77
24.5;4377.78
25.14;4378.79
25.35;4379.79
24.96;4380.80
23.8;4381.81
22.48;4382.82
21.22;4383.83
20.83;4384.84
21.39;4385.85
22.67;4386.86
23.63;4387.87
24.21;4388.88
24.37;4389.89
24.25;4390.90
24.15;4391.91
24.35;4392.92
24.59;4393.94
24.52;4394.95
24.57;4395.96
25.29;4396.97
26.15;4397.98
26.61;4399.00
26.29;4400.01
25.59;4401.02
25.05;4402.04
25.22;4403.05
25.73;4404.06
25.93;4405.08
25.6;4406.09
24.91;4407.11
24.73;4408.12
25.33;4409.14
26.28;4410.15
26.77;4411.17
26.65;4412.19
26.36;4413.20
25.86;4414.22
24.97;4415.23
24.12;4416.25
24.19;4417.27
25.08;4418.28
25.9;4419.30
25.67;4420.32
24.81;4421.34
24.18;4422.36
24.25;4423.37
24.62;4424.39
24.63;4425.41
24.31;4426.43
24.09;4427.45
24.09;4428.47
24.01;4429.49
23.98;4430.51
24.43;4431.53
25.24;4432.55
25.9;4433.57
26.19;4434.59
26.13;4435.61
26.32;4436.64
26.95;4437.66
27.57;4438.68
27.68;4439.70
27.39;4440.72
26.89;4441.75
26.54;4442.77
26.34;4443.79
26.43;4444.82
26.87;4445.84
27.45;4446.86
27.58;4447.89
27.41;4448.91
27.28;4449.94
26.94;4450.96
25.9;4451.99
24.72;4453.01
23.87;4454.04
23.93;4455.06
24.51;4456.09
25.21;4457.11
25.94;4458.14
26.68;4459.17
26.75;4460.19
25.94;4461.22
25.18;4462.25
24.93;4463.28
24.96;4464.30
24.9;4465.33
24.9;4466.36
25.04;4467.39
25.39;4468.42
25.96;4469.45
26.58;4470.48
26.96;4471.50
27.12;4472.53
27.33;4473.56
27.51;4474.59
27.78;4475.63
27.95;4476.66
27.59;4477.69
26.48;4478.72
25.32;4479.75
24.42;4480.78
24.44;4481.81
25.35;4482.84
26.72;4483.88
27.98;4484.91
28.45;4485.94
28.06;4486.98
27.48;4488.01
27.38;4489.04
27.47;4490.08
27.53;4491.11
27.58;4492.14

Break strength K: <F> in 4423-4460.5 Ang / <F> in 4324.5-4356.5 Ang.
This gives 1.14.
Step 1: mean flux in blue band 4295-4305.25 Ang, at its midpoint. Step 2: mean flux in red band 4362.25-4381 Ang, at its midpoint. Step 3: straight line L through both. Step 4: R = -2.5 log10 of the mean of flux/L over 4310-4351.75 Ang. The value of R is 0.07 mag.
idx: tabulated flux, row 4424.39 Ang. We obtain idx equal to 24.62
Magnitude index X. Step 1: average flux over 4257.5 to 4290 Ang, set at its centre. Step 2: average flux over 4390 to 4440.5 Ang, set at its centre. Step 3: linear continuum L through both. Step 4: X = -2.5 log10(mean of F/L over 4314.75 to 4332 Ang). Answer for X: 0.07 mag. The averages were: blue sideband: 25.3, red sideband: 25.3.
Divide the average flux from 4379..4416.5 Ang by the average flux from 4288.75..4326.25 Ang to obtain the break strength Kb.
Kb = 1.06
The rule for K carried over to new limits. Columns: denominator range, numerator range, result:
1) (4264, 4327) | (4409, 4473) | 1.06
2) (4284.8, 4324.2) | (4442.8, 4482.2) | 1.10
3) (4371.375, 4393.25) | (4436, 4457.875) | 1.09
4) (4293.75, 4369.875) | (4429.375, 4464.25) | 1.10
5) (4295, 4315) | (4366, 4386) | 1.12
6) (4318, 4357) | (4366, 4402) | 1.09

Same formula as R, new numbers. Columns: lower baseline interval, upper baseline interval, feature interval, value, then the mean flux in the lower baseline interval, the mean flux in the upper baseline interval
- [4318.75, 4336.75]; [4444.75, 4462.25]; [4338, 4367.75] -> -0.05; 22.7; 26.1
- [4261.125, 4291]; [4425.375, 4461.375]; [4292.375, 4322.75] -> 0.10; 25.6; 25.9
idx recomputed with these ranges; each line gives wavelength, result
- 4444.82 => 26.43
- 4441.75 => 26.89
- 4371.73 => 28.4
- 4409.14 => 25.33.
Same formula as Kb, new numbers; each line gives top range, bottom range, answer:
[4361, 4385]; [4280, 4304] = 1.05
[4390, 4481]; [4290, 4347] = 1.11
